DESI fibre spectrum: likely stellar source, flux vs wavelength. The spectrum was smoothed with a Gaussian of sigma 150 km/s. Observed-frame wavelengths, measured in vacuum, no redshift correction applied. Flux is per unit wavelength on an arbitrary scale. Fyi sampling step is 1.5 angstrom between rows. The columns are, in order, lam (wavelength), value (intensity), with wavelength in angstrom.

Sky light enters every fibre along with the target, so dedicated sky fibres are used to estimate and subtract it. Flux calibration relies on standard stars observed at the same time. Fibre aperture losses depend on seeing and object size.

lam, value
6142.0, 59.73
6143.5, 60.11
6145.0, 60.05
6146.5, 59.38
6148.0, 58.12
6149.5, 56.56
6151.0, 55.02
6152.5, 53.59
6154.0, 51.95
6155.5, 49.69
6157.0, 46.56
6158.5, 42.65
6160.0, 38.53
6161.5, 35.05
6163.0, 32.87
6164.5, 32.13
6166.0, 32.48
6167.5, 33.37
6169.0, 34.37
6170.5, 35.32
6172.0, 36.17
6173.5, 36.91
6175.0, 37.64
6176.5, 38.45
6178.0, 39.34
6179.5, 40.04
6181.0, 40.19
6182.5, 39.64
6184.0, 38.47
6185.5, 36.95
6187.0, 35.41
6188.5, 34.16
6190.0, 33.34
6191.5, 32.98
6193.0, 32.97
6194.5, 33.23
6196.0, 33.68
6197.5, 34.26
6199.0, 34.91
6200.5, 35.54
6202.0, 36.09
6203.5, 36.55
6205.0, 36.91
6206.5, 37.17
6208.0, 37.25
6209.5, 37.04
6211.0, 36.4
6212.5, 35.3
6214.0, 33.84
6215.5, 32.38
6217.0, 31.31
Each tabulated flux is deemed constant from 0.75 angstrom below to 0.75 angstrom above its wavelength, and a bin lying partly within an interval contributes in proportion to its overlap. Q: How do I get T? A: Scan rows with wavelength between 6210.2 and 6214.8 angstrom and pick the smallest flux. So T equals 33.84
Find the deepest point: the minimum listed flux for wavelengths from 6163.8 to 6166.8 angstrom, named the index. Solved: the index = 32.13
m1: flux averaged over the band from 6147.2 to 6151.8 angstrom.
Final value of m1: 56.6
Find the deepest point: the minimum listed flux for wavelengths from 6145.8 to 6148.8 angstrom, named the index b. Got 58.12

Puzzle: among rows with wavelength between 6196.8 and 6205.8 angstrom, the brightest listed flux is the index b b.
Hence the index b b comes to 36.91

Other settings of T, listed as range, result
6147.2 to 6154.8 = 51.95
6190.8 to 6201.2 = 32.97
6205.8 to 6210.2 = 37.04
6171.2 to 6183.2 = 36.17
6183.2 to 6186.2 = 36.95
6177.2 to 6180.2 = 39.34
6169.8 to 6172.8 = 35.32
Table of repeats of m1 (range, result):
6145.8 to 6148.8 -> 58.7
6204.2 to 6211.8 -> 36.9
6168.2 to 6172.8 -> 35.3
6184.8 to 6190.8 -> 34.9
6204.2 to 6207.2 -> 37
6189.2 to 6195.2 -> 33.1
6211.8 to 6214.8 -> 34.5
